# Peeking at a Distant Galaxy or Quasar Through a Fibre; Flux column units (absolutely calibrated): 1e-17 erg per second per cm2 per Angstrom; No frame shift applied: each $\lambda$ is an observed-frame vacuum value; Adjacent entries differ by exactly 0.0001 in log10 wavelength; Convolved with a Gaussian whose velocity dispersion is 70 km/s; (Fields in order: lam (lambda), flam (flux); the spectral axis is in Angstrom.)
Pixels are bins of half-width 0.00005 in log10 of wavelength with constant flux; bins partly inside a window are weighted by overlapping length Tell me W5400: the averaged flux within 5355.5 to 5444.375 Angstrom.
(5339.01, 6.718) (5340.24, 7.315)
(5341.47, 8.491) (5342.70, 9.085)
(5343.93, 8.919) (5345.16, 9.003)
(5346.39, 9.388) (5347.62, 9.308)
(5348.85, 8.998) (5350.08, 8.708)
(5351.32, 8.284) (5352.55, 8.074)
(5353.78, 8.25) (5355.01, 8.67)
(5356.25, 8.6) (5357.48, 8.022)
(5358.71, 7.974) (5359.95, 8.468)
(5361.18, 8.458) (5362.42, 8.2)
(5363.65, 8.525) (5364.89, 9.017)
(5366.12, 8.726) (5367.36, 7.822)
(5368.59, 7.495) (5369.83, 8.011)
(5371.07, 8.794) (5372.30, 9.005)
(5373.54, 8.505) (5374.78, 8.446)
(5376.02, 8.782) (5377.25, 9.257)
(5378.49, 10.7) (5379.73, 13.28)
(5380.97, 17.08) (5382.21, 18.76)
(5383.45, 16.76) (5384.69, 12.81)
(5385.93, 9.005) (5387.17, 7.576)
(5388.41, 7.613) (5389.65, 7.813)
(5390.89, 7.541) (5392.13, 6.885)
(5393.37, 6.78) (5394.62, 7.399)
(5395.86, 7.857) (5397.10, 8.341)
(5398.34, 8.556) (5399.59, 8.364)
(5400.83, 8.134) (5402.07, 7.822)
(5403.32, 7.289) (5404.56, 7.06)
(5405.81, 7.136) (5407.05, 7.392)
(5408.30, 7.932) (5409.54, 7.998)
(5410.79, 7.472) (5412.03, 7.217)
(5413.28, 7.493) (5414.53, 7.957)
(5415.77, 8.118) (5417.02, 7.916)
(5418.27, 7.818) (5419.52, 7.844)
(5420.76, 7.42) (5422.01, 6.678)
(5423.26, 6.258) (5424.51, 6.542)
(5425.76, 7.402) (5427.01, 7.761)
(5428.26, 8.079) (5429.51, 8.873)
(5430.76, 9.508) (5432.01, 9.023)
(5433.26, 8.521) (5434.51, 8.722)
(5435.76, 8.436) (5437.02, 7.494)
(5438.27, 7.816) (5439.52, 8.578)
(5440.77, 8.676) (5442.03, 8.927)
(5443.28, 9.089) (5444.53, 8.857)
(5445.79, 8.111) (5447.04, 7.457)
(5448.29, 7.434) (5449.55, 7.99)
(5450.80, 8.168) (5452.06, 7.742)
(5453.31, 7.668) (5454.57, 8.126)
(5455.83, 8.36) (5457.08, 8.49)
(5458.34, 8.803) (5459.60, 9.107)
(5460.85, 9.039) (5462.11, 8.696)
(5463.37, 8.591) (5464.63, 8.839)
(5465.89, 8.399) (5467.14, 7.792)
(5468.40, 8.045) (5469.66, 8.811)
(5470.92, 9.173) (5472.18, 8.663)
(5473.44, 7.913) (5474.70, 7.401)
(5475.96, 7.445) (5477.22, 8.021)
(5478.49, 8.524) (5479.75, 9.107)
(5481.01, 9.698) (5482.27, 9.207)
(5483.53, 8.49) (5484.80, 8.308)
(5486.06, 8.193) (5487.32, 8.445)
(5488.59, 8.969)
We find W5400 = 8.61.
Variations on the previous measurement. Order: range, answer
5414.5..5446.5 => 8.1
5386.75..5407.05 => 7.63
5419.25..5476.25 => 8.2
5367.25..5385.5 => 11.1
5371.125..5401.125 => 9.8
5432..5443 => 8.45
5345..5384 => 9.6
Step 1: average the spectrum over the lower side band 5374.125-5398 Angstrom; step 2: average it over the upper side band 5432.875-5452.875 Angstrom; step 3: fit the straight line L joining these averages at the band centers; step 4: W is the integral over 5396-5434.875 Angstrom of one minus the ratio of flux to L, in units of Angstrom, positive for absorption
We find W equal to 5.6 Angstrom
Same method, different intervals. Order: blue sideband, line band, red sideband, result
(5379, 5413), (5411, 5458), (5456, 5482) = 4.3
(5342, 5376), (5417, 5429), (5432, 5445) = 1.7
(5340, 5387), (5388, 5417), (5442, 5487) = 4.6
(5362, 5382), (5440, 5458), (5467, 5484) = 1.1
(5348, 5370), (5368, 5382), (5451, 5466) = -3.0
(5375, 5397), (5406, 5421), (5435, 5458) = 2.6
